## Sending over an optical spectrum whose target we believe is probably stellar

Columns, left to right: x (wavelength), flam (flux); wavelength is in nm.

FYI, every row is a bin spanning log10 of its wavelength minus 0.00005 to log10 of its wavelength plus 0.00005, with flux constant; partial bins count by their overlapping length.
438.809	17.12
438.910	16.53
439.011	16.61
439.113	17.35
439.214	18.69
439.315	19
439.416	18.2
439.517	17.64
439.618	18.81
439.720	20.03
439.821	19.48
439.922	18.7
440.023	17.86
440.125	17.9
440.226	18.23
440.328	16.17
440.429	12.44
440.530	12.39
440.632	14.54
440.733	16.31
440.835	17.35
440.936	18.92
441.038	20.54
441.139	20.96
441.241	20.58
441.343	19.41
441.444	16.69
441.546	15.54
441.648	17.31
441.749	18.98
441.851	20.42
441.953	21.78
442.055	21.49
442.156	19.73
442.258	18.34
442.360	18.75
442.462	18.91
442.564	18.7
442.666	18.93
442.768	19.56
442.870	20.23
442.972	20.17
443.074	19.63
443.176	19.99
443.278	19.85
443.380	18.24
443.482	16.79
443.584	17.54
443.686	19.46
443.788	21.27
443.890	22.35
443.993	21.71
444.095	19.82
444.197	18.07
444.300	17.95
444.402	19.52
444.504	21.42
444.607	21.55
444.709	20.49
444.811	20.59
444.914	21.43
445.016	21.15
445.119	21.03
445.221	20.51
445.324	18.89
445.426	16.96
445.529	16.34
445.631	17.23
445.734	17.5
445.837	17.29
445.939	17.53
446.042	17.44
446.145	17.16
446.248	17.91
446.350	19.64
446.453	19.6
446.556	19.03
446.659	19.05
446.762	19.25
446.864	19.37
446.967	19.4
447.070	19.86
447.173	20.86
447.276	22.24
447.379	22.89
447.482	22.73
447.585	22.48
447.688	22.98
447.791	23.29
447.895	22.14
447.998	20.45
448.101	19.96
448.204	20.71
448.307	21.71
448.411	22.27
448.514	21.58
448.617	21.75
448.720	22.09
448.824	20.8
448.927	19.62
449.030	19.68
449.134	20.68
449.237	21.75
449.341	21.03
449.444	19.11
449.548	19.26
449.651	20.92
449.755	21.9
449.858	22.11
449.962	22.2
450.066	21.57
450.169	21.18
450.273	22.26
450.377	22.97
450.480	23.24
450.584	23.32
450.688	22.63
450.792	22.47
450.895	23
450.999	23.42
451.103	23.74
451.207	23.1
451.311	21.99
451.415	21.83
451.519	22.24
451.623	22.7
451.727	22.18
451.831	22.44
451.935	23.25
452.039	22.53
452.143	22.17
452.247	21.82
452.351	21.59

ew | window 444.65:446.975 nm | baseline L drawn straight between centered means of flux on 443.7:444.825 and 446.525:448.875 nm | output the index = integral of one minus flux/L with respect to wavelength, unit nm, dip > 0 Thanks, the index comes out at 0.21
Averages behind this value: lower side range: 20.4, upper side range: 21.2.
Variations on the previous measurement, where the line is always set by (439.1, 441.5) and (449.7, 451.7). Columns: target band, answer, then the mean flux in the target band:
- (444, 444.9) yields -0.02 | 20.1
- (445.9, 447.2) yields 0.11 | 18.9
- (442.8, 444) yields -0.03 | 19.7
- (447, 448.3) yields -0.03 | 21.7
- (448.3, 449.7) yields 0.06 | 20.8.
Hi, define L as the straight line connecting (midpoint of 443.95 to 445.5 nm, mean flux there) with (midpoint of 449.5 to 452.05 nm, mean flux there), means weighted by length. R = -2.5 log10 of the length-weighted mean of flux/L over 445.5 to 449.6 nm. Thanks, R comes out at 0.05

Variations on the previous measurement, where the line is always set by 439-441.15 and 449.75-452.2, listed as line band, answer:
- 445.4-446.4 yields 0.16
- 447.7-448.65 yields -0.02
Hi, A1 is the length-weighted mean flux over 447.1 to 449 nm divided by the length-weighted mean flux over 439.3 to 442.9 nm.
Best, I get 1.18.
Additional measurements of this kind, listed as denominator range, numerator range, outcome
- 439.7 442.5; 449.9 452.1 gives 1.24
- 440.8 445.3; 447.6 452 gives 1.11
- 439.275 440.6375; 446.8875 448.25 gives 1.24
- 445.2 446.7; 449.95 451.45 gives 1.25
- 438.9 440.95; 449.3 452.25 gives 1.28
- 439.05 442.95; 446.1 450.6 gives 1.14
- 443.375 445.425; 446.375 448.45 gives 1.05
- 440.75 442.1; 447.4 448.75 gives 1.14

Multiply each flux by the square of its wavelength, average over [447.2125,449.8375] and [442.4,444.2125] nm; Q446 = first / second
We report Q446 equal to 1.12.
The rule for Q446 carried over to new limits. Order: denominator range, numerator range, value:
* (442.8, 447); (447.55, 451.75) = 1.16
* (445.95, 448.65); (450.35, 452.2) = 1.13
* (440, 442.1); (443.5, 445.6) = 1.13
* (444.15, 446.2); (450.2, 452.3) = 1.23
